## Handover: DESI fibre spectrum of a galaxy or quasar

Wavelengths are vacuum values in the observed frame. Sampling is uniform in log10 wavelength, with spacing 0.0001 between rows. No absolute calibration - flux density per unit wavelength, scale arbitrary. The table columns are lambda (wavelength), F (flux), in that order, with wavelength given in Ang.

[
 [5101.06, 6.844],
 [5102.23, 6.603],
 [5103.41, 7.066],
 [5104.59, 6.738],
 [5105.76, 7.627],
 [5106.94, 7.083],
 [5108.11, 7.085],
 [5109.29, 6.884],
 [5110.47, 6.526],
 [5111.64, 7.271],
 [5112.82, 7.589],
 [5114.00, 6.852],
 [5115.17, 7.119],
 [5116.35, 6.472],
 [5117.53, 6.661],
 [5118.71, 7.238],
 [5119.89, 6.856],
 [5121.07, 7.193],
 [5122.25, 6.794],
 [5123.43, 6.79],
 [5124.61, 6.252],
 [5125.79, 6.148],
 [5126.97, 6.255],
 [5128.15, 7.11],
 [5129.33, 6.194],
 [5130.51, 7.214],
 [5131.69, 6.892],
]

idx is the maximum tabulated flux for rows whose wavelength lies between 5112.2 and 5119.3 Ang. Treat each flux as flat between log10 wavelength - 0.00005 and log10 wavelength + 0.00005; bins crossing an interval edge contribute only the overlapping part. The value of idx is 7.589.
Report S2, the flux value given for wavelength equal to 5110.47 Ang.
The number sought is 6.526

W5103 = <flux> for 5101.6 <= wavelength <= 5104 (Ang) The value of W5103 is 6.83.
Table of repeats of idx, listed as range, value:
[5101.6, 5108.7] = 7.627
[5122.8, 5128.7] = 7.11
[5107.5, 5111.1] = 7.085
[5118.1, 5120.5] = 7.238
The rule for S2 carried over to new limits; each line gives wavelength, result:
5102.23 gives 6.603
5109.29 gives 6.884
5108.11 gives 7.085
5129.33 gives 6.194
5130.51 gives 7.214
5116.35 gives 6.472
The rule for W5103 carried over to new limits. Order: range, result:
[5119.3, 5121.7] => 7.01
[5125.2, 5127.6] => 6.22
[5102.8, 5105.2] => 6.9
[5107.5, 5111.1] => 6.85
